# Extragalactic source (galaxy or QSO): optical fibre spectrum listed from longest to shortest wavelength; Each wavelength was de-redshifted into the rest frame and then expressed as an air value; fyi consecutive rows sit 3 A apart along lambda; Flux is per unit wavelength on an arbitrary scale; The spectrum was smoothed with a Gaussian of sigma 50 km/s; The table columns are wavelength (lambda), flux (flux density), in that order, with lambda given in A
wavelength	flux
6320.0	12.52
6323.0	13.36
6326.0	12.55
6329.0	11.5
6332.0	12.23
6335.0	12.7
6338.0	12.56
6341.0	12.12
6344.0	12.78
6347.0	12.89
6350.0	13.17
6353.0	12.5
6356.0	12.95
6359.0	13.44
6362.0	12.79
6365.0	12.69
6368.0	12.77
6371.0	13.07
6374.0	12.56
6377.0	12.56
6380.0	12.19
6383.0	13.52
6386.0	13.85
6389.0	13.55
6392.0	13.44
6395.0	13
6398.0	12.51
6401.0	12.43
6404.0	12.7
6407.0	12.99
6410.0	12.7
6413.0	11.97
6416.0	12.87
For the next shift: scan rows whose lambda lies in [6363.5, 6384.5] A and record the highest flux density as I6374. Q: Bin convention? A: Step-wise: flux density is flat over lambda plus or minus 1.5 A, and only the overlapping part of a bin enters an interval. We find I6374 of 13.52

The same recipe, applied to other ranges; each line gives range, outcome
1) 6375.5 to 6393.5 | 13.85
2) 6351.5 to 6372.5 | 13.44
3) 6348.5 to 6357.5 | 13.17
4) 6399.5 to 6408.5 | 12.99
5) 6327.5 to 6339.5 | 12.7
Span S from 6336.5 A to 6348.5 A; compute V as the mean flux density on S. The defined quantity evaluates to 12.6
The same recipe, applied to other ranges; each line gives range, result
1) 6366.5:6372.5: 12.9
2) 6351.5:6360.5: 13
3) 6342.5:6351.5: 12.9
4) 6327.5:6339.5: 12.2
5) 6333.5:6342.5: 12.5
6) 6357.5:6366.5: 13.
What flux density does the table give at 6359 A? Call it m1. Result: 13.44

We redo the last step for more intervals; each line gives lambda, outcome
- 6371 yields 13.07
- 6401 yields 12.43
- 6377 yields 12.56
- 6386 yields 13.85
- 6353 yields 12.5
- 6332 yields 12.23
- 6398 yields 12.51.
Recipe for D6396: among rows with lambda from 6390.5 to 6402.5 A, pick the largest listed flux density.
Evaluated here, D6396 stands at 13.44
